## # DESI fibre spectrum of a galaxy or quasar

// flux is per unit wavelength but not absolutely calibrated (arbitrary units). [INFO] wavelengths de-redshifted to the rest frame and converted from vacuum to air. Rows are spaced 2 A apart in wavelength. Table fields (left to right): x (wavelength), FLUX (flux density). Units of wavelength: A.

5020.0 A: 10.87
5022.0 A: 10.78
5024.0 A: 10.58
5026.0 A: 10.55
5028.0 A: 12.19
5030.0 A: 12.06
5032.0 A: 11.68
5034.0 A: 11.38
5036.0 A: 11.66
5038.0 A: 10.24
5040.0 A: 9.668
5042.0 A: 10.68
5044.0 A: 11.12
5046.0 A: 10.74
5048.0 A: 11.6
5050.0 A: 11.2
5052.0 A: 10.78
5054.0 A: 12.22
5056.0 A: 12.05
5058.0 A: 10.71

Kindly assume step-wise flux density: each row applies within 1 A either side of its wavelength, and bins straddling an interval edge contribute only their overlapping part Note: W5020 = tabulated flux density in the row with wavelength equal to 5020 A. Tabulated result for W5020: 10.87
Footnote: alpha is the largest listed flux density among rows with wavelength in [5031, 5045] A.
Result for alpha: 11.68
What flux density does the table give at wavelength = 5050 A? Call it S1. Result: 11.2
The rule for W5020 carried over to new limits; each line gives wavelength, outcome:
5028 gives 12.19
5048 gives 11.6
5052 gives 10.78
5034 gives 11.38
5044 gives 11.12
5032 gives 11.68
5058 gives 10.71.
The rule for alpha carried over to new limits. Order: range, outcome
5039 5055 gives 12.22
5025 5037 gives 12.19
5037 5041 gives 10.24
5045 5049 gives 11.6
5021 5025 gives 10.78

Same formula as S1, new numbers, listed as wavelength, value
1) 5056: 12.05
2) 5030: 12.06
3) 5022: 10.78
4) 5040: 9.668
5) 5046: 10.74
